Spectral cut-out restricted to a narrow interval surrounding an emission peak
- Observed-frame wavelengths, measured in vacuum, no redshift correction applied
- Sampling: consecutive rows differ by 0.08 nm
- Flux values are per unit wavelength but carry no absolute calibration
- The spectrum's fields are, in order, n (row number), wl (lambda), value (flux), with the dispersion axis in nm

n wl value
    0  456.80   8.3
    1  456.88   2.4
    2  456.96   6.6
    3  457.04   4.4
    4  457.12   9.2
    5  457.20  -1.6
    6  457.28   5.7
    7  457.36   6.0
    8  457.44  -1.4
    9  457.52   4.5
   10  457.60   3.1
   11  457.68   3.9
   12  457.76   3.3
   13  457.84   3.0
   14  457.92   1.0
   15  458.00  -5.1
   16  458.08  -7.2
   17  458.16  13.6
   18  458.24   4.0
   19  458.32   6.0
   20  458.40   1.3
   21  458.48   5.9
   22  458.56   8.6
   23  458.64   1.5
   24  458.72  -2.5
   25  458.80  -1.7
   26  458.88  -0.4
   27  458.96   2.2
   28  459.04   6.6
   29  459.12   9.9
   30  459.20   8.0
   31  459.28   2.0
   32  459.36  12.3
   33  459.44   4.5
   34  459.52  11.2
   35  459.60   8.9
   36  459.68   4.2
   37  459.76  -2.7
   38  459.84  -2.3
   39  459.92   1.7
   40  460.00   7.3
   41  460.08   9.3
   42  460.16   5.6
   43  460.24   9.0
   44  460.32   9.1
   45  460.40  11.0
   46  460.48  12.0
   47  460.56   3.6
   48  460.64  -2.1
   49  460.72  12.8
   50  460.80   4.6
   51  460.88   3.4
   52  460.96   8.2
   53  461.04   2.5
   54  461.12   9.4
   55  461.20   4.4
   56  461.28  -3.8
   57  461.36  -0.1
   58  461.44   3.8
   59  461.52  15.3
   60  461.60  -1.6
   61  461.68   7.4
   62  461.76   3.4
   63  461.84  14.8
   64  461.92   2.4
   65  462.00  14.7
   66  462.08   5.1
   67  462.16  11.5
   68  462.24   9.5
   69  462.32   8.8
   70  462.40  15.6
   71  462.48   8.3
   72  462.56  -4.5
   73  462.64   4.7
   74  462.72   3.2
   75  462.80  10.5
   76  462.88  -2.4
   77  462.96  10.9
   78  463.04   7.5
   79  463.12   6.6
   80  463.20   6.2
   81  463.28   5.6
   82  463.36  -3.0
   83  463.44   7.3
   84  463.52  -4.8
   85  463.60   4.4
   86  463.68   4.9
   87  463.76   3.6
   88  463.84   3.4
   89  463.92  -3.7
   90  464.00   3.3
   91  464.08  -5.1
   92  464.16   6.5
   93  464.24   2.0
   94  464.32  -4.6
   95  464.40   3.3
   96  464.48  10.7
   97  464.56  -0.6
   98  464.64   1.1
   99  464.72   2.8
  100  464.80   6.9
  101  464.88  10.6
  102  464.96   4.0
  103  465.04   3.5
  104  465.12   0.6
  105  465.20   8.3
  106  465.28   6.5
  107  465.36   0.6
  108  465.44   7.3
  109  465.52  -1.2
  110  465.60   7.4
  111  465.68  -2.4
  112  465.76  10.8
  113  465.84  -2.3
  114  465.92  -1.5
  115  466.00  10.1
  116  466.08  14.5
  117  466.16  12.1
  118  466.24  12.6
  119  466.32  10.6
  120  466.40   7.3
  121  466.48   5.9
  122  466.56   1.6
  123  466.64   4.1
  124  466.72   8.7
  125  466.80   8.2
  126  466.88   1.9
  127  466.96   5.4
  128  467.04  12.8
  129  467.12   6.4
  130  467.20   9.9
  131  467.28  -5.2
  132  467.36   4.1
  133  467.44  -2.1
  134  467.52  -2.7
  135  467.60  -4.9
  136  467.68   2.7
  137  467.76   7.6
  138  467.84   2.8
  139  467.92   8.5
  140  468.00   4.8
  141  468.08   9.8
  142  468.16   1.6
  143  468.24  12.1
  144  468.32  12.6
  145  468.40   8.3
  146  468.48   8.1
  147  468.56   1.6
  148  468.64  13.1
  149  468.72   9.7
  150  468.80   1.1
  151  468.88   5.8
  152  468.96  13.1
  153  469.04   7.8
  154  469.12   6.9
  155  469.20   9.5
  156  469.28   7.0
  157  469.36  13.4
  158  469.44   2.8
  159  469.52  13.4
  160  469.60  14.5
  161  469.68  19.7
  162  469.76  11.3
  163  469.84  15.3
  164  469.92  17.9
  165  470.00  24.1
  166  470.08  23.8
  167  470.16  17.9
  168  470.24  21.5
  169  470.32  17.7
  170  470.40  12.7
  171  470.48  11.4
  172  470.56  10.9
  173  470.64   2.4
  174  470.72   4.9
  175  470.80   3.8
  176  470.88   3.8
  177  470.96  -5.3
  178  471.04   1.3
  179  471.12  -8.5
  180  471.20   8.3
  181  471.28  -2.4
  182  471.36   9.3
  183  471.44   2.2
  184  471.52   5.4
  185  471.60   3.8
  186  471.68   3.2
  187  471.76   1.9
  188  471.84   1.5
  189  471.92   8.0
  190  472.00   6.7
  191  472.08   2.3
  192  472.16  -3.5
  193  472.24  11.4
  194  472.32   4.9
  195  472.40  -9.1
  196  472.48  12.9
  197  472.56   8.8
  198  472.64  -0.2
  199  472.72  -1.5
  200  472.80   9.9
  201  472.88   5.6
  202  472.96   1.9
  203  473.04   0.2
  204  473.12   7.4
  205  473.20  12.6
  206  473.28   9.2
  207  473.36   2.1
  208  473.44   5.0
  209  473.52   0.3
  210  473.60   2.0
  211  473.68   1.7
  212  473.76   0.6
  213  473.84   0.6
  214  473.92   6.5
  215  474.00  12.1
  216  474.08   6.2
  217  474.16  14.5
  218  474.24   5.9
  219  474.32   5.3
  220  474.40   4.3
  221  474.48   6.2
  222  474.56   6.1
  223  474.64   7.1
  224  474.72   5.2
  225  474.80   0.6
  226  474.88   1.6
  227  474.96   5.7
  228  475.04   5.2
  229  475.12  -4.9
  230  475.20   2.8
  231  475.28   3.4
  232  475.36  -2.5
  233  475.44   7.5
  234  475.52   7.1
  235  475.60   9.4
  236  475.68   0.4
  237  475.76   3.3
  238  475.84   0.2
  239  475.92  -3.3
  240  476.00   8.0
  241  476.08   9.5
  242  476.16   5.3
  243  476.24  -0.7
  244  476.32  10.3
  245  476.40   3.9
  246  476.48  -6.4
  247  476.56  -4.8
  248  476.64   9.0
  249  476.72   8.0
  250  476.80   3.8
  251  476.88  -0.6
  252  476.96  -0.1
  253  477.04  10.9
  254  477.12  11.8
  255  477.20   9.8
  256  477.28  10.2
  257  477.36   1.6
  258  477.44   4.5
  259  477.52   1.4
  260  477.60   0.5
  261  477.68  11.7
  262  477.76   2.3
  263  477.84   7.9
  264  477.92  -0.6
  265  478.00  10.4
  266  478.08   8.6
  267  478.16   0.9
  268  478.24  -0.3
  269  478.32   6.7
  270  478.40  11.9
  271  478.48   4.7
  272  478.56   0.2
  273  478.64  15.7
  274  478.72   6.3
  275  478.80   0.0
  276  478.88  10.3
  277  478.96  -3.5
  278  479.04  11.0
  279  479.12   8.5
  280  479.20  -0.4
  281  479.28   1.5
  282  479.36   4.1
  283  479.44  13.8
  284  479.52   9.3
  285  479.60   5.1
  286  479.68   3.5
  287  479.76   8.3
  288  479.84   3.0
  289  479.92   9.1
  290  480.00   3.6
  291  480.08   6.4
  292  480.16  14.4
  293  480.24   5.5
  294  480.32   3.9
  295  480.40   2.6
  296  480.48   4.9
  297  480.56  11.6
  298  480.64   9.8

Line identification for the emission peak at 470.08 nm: [O II]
